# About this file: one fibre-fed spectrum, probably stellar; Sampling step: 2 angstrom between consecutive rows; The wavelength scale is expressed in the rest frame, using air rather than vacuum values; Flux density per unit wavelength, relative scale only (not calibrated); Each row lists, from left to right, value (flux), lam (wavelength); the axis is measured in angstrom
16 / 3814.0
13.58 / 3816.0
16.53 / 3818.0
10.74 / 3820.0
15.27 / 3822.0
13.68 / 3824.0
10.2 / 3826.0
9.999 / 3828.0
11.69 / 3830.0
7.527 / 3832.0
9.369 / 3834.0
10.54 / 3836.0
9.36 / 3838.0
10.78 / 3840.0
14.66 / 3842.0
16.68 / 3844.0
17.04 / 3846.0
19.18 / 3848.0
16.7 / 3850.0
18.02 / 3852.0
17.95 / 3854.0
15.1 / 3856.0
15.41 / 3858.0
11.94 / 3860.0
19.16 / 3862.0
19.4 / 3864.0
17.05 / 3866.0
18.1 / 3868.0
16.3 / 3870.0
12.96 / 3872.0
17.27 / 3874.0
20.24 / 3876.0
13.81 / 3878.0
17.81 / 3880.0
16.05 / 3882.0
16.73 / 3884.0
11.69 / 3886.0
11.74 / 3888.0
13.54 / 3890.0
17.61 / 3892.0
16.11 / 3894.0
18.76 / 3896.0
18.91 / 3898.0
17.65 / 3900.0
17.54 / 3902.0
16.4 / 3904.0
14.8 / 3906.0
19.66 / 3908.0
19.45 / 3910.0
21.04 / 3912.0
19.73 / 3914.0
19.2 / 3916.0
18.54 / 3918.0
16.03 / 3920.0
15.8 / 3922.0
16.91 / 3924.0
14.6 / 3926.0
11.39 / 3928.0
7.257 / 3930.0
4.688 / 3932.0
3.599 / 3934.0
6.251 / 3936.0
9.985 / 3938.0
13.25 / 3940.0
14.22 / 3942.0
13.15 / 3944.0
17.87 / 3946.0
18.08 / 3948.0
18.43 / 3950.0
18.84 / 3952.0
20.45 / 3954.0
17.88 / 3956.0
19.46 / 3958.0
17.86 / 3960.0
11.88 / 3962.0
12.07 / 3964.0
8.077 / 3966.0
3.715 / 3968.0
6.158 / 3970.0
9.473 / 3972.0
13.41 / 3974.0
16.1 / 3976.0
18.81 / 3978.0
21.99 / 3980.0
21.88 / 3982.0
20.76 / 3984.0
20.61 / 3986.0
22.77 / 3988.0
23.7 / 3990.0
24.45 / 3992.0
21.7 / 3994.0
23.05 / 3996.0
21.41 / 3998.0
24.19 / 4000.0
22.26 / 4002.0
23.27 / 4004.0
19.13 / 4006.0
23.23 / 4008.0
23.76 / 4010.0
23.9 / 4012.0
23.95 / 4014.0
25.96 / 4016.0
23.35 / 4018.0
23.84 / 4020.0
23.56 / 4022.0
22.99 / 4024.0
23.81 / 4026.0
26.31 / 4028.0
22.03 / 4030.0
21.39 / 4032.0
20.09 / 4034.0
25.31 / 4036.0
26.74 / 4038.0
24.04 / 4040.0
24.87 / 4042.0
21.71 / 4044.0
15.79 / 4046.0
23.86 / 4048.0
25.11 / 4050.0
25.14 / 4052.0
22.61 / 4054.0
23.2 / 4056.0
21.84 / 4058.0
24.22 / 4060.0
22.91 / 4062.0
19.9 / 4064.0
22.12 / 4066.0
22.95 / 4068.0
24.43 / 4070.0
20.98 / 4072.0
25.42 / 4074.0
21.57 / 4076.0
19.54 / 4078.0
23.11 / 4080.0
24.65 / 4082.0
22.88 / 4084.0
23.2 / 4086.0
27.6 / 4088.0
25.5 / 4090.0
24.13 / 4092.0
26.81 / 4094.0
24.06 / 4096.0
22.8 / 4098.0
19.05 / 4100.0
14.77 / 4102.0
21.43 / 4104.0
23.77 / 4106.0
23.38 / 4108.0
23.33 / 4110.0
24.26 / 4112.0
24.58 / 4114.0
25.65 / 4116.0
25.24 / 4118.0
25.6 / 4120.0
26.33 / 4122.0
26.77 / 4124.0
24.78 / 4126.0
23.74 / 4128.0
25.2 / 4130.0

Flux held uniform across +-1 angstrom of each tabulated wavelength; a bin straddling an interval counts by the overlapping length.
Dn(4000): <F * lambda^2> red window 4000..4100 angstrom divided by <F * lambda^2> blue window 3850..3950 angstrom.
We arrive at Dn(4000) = 1.62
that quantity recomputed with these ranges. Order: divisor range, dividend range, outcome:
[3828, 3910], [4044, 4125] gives 1.67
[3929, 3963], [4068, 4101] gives 1.83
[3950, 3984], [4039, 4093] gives 1.60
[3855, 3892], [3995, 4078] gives 1.58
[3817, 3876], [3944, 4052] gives 1.51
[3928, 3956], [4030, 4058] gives 1.87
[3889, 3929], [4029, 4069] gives 1.42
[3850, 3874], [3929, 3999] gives 0.99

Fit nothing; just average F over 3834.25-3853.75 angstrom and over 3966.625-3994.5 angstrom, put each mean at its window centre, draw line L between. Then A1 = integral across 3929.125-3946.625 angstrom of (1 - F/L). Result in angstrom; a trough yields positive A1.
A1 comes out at 7.0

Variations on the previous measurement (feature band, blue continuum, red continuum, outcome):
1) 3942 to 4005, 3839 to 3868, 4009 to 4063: 9.85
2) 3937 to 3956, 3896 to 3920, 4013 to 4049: 3.64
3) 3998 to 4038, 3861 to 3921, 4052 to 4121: -4.30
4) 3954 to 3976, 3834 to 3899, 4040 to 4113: 7.47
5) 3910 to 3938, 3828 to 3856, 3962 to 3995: 3.20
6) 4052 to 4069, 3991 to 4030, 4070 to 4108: 0.32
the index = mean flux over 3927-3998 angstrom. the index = 15.3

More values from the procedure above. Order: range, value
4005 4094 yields 23.3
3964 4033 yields 20.3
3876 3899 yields 15.9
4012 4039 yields 23.8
